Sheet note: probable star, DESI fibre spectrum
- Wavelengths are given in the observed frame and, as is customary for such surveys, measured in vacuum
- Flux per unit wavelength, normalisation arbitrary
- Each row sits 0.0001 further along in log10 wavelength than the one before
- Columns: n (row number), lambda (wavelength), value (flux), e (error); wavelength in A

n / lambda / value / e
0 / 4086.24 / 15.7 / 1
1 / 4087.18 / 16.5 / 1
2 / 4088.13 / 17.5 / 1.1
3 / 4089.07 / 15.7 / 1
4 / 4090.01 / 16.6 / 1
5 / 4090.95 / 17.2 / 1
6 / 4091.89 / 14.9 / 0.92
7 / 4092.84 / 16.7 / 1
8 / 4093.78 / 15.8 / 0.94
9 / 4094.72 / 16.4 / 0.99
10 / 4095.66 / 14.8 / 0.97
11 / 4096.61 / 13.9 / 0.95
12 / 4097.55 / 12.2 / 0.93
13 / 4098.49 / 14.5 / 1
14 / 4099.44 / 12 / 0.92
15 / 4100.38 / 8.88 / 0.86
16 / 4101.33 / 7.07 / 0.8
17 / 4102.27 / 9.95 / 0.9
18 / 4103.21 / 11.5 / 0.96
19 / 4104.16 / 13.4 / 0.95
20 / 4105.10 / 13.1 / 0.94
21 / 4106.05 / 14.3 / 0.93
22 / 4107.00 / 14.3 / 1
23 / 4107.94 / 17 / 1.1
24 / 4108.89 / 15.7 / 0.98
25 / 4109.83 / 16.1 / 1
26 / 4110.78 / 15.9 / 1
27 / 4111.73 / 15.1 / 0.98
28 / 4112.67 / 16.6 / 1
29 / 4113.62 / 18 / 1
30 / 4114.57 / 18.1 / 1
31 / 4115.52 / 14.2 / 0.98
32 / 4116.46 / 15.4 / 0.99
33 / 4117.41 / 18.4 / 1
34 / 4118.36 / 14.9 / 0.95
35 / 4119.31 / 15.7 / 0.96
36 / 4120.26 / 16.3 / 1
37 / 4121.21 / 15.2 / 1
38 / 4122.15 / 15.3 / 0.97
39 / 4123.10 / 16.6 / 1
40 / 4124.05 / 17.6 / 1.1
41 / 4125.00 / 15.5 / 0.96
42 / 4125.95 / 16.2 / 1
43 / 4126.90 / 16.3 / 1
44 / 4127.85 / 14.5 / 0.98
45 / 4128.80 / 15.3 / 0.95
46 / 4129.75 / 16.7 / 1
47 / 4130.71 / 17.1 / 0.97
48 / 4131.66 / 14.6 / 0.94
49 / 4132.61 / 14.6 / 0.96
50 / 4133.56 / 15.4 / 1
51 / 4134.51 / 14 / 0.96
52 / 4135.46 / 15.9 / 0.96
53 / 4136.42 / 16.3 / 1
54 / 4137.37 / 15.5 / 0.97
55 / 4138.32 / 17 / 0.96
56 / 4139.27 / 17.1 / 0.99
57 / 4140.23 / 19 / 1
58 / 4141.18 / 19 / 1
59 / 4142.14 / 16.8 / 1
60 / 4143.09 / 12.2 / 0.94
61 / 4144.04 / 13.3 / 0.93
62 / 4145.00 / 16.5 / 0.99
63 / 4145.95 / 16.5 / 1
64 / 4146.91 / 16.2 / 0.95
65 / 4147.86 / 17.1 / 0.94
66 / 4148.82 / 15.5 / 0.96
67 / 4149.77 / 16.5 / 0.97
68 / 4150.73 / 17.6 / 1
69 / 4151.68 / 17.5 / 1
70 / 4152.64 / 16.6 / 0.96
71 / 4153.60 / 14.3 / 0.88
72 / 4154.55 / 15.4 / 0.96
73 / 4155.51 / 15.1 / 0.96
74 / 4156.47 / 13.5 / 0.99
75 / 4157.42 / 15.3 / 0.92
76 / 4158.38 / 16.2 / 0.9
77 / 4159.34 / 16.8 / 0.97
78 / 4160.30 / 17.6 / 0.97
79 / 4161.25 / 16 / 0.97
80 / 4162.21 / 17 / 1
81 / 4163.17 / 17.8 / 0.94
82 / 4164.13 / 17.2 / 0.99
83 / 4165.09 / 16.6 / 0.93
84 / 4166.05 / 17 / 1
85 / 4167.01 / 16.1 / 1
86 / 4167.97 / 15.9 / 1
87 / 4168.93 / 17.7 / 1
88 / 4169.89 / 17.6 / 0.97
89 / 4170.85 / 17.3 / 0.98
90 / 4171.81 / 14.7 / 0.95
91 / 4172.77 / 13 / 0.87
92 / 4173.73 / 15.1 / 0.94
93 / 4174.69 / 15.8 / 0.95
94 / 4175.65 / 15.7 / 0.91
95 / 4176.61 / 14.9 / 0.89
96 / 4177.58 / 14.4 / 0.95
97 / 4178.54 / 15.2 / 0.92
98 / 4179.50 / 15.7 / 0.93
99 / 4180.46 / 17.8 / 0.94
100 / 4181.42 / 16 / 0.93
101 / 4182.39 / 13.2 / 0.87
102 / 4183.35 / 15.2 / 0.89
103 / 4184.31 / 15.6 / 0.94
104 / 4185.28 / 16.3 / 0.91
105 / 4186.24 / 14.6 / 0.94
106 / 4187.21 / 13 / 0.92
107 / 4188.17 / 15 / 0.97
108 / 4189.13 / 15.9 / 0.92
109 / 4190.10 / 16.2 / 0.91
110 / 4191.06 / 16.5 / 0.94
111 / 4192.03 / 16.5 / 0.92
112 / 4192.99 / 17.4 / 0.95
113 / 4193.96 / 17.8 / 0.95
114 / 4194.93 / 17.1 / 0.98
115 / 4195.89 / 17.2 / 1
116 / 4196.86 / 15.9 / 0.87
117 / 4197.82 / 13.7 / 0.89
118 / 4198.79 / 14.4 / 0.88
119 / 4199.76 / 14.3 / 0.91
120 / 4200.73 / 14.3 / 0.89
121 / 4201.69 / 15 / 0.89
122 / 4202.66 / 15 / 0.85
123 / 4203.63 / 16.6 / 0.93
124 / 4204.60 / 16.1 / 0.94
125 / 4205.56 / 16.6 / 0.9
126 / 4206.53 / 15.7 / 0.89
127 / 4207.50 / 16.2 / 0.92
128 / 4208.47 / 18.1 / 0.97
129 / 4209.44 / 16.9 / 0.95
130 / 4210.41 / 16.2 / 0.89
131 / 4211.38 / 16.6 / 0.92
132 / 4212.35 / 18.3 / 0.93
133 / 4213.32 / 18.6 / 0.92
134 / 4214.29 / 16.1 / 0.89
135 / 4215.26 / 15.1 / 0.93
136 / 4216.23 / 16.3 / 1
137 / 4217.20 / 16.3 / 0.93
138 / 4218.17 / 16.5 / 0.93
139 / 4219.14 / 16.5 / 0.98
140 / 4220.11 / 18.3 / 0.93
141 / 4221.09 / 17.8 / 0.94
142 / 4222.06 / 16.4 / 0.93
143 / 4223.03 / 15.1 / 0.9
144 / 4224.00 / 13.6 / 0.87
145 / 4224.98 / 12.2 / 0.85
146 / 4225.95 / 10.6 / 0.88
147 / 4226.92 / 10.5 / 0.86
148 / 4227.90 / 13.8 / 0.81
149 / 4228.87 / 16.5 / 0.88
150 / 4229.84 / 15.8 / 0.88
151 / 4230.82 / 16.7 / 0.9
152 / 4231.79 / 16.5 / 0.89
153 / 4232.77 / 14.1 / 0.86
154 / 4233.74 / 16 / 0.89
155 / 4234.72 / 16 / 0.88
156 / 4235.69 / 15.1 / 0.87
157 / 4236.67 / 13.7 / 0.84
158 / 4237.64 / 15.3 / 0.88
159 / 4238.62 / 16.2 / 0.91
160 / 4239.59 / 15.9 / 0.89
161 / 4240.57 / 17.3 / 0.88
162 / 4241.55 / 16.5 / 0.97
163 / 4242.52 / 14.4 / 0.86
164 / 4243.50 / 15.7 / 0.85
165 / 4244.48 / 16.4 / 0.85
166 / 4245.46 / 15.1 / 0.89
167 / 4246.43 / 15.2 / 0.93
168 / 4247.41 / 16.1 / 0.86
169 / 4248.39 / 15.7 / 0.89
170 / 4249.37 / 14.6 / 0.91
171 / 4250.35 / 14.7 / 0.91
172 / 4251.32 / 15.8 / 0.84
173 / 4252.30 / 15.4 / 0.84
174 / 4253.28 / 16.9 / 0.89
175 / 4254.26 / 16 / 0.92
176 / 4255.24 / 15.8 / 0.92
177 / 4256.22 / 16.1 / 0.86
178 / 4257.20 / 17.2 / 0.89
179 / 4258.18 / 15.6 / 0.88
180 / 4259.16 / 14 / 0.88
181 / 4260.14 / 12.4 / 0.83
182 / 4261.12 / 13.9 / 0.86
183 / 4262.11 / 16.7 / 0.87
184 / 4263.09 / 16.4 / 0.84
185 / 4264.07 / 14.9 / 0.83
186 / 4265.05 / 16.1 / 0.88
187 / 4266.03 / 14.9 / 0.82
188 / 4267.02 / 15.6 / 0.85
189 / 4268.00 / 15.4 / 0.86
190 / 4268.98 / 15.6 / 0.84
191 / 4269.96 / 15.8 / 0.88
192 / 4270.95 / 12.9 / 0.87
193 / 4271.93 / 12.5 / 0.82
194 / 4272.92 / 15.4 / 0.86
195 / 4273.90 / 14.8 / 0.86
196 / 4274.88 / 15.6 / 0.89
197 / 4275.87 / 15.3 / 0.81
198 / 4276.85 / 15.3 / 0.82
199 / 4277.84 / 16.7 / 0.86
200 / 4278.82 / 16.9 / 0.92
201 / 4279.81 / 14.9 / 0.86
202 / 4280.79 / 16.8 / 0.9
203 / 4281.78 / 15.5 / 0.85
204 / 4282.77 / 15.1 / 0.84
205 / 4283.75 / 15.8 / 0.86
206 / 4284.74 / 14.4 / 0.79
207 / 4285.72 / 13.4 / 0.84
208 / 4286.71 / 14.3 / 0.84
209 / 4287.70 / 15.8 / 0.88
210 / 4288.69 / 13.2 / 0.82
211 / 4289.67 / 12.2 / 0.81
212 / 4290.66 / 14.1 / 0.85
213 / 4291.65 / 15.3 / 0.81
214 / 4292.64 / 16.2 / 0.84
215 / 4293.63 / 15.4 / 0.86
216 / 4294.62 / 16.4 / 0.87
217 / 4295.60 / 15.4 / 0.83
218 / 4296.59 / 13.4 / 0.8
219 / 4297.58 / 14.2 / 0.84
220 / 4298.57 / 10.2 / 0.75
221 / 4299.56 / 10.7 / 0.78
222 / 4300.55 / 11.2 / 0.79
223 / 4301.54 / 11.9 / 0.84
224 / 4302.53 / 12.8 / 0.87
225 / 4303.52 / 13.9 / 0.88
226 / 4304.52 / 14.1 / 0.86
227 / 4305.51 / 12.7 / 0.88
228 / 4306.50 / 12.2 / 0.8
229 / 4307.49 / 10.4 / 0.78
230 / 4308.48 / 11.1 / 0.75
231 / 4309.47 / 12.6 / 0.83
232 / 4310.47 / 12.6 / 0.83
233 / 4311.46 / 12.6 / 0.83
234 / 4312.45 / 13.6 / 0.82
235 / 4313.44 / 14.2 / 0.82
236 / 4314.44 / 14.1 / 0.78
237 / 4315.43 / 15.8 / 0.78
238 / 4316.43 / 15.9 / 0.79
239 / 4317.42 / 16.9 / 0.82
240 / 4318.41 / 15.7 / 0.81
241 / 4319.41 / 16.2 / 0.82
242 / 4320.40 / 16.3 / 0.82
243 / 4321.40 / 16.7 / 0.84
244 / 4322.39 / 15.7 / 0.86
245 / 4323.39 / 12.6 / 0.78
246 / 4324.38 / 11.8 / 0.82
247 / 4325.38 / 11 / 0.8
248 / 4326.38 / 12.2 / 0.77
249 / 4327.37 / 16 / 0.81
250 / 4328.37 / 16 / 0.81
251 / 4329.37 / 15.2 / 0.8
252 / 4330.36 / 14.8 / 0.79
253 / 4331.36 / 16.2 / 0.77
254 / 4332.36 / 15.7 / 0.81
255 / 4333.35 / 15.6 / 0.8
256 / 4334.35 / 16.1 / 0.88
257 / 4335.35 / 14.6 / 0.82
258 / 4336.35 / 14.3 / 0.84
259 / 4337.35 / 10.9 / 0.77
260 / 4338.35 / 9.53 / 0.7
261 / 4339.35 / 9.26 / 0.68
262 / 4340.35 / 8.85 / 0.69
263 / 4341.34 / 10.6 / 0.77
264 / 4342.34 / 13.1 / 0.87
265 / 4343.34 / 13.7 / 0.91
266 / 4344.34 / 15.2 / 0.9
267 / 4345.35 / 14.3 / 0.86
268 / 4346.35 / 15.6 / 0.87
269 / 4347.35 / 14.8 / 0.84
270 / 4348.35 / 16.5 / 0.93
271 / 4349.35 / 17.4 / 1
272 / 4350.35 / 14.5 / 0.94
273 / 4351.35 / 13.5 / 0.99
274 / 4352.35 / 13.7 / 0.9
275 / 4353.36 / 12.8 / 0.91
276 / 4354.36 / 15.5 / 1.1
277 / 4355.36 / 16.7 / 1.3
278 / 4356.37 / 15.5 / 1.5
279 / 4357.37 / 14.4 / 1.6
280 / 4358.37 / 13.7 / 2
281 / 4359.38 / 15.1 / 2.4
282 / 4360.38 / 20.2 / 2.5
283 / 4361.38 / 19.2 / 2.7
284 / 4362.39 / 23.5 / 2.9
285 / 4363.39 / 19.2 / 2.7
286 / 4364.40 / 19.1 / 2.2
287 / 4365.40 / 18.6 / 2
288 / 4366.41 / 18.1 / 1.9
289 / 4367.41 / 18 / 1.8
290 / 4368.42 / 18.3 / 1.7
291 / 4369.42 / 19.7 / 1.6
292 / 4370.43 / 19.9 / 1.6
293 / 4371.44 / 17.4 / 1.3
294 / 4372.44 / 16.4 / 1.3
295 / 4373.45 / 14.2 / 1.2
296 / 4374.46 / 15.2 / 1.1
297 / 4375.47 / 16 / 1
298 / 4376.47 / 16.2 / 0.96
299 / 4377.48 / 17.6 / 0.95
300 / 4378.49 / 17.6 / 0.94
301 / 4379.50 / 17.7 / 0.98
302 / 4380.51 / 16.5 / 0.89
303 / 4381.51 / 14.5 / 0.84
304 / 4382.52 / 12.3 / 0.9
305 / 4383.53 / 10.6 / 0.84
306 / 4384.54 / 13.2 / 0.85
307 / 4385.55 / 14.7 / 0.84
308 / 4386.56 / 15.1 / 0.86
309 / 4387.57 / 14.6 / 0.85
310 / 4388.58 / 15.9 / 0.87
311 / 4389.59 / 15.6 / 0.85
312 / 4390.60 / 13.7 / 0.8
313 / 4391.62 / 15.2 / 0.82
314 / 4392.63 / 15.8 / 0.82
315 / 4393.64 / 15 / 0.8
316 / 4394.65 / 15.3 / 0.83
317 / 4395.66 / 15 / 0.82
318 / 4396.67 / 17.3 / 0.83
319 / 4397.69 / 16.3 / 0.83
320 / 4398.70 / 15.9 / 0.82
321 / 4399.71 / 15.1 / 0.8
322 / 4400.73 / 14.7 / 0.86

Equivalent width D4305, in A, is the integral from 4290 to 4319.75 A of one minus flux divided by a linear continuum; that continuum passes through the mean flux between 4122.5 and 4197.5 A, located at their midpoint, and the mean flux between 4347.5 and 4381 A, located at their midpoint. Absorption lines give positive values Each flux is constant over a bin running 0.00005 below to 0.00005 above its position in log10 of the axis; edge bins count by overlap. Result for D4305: 5.2 A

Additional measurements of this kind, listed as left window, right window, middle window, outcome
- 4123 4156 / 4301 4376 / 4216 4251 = 0.3 A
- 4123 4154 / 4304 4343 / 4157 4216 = -2.2 A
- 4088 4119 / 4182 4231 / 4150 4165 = -1.0 A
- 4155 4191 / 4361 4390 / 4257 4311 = 6.6 A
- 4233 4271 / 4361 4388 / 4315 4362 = 5.1 A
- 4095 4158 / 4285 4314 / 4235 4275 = -4.4 A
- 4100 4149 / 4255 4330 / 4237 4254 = -1.2 A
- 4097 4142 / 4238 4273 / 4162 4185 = -1.0 A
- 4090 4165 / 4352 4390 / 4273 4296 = 1.3 A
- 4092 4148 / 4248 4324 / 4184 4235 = -2.9 A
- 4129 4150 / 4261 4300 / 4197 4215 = -0.7 A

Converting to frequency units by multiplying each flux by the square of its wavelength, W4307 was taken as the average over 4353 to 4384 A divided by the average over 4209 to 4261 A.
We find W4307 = 1.15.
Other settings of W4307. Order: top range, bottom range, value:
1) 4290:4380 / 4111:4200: 1.02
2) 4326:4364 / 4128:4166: 1.01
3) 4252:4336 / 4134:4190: 0.97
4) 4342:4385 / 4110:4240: 1.11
